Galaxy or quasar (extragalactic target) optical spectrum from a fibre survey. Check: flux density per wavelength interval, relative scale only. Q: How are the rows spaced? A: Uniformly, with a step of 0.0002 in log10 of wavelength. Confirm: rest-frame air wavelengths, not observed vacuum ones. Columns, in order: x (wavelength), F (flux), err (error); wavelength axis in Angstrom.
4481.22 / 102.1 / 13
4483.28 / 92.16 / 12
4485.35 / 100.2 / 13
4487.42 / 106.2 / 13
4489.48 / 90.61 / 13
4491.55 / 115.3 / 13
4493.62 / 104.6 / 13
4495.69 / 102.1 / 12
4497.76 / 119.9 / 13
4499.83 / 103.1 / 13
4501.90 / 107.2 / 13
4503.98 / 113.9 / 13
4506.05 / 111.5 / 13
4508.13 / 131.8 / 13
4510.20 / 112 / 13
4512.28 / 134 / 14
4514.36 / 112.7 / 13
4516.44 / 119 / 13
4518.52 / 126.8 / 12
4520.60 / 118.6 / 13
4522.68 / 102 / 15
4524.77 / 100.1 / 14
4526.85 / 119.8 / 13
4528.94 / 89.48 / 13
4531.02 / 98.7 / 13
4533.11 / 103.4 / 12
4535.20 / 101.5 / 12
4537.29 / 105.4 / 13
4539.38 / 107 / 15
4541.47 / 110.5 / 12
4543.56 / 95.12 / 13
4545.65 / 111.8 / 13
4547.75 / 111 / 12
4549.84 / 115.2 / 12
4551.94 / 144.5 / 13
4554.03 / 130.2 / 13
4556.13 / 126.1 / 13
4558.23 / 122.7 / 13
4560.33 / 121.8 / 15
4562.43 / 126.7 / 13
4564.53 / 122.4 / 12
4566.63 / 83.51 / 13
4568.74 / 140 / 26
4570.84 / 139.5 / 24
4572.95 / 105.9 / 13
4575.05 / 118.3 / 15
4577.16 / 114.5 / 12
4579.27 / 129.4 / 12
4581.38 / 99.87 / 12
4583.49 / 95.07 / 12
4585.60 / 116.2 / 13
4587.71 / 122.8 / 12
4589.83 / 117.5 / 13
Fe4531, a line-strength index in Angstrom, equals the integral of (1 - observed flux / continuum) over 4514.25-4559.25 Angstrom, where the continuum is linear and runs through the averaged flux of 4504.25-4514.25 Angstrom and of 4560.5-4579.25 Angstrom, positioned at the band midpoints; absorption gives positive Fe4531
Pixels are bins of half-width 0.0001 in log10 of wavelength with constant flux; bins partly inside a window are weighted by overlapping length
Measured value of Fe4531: 3.0 Angstrom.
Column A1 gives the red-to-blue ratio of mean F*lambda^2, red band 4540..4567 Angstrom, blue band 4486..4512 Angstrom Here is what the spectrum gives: 1.1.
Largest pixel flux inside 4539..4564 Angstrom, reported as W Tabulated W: 144.5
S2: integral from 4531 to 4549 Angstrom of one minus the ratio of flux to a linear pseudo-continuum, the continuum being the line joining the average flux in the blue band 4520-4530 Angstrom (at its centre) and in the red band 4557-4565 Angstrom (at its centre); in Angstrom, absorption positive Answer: 1.20 Angstrom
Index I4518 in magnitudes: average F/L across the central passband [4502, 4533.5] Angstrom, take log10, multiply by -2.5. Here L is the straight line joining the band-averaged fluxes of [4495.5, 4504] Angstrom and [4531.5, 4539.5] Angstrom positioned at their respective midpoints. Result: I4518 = -0.06 mag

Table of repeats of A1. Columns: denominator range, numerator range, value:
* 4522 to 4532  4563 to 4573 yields 1.20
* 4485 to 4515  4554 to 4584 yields 1.10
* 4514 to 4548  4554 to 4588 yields 1.12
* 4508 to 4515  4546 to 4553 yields 1.02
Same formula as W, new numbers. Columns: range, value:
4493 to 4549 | 134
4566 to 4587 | 140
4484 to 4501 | 119.9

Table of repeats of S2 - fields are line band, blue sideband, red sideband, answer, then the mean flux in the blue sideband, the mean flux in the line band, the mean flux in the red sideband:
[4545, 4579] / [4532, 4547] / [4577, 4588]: -3.9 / 105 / 121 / 112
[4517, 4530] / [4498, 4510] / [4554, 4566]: 0.8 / 114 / 110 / 123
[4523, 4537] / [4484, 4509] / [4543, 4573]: 1.6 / 108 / 102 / 121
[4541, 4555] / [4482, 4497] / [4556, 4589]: -0.5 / 102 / 117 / 118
